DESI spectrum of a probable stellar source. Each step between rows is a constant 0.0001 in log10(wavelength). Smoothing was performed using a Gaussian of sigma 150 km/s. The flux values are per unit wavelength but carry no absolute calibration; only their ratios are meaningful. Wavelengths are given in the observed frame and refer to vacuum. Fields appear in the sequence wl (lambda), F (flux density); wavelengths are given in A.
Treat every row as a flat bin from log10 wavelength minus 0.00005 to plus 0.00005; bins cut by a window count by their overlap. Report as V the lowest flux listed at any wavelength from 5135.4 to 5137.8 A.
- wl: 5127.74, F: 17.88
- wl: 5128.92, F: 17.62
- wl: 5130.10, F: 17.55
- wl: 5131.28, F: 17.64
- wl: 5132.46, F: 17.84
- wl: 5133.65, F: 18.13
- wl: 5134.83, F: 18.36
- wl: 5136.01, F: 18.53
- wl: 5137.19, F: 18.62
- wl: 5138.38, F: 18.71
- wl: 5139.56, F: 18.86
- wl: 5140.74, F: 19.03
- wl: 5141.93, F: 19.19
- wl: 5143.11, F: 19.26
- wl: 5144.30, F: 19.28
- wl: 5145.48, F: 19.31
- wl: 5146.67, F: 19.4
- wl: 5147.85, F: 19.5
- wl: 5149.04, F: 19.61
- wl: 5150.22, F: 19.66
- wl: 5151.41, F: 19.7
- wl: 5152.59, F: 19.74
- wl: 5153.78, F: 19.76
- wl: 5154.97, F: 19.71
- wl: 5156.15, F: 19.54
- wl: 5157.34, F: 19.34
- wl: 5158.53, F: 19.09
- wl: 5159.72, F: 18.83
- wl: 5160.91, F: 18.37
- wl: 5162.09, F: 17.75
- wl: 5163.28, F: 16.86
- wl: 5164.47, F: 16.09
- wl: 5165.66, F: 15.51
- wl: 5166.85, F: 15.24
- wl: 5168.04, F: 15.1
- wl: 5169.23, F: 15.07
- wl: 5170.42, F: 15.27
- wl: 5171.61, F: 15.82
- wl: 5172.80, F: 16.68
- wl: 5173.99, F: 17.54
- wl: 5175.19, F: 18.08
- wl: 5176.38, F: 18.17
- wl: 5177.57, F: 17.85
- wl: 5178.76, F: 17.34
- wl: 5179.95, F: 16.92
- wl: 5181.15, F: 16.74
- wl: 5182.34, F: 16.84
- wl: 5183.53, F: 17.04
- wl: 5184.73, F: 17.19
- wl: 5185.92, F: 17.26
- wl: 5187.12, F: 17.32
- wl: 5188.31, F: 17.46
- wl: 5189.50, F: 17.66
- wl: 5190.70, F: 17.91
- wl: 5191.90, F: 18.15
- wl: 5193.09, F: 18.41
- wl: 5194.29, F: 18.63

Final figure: 18.53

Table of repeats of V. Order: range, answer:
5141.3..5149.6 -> 19.19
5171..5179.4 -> 15.82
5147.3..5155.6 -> 19.5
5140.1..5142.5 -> 19.03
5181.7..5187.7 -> 16.84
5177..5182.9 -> 16.74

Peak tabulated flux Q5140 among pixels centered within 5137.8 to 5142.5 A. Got 19.19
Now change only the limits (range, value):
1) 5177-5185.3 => 17.85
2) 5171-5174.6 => 17.54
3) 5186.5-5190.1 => 17.66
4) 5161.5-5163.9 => 17.75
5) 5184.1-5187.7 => 17.32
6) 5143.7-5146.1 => 19.31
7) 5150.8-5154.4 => 19.76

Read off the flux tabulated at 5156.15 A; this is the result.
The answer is 19.54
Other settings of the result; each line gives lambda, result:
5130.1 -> 17.55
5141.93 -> 19.19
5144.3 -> 19.28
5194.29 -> 18.63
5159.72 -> 18.83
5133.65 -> 18.13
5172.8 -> 16.68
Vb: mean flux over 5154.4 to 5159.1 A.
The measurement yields 19.4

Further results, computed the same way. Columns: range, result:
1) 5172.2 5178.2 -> 17.7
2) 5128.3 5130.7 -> 17.6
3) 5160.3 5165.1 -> 17.3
